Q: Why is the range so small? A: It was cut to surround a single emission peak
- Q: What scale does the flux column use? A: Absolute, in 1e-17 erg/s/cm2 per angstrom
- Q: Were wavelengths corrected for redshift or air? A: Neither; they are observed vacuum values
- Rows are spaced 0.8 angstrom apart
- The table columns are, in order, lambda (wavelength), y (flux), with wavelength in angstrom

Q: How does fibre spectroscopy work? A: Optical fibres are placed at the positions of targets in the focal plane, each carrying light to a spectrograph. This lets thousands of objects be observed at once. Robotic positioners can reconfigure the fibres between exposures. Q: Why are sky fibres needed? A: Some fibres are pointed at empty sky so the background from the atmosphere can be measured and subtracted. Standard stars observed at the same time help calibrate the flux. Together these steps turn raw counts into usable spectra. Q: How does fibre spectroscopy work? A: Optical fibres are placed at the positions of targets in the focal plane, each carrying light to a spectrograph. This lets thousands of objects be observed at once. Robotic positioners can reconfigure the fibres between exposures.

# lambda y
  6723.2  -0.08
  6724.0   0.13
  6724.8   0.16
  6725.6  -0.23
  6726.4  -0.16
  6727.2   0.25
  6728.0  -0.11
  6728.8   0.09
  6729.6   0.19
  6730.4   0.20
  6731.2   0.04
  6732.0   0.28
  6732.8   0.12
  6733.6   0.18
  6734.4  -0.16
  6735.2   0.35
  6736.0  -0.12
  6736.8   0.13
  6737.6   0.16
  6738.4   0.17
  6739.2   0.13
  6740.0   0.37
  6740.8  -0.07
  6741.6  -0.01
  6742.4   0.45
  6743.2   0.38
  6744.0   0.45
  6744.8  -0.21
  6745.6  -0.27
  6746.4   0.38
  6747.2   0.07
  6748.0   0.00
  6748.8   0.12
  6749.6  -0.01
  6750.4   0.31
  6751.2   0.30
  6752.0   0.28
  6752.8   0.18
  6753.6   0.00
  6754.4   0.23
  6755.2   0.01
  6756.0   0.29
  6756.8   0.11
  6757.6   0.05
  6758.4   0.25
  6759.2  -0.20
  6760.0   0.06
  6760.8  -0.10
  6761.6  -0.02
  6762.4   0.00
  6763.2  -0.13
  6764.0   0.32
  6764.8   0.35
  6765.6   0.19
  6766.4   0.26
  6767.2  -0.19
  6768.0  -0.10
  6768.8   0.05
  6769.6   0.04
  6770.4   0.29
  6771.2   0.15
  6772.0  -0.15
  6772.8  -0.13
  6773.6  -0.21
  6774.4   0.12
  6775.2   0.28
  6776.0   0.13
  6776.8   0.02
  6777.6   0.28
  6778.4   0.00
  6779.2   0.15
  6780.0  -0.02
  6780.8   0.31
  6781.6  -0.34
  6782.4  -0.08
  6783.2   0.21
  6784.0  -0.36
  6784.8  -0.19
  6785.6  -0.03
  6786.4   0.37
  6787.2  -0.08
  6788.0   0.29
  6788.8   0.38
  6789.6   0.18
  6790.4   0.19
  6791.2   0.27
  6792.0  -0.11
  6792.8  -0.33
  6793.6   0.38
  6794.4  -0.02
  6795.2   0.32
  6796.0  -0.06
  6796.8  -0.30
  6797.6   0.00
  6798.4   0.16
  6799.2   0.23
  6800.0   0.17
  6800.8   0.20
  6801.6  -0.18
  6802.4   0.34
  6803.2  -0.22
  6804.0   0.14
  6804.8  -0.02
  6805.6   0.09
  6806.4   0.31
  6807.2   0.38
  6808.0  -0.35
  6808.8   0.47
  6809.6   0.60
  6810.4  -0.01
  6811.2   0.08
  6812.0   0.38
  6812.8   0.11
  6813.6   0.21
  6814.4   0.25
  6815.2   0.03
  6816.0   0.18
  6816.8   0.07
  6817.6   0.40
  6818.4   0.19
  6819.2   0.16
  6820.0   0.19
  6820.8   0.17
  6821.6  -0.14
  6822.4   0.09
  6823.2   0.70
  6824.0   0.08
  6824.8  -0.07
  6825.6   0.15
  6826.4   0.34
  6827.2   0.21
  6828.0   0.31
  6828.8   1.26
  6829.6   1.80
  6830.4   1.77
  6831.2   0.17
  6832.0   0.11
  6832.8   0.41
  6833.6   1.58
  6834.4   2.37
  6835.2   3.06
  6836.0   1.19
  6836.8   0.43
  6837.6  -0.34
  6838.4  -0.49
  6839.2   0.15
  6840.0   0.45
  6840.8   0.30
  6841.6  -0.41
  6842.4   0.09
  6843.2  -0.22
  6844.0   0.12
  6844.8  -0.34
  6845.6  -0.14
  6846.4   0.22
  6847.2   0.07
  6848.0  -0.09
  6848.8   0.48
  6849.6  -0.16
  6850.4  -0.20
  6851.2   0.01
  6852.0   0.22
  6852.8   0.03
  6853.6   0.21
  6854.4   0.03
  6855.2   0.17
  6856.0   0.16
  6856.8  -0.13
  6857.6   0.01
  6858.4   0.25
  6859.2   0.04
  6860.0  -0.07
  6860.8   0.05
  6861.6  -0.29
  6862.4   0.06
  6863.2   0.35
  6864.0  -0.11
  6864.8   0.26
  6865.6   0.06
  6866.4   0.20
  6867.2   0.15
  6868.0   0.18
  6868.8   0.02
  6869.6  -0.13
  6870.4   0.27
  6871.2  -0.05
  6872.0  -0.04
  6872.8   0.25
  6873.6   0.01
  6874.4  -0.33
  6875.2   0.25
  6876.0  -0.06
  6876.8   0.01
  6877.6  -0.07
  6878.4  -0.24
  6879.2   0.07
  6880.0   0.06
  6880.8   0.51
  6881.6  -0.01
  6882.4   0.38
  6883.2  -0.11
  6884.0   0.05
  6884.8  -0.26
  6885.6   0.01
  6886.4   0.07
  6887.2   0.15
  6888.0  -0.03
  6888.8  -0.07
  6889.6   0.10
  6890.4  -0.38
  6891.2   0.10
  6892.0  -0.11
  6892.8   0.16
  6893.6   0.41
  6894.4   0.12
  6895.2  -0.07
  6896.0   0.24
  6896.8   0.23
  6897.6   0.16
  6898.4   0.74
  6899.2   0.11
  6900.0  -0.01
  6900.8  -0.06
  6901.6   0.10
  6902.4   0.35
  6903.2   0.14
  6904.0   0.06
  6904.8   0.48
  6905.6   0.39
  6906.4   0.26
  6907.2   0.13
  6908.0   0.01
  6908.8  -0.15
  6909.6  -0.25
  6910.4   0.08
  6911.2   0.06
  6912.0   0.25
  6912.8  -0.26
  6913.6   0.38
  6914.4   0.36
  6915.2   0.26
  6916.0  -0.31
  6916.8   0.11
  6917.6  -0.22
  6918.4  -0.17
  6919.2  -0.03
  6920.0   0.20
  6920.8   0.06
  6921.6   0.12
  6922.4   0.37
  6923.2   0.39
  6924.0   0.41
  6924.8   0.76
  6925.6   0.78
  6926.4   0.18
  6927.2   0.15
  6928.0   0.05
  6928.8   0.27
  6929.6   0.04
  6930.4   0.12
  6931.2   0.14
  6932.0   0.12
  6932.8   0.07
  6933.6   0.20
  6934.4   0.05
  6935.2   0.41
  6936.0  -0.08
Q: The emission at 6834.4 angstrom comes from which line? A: [O II]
